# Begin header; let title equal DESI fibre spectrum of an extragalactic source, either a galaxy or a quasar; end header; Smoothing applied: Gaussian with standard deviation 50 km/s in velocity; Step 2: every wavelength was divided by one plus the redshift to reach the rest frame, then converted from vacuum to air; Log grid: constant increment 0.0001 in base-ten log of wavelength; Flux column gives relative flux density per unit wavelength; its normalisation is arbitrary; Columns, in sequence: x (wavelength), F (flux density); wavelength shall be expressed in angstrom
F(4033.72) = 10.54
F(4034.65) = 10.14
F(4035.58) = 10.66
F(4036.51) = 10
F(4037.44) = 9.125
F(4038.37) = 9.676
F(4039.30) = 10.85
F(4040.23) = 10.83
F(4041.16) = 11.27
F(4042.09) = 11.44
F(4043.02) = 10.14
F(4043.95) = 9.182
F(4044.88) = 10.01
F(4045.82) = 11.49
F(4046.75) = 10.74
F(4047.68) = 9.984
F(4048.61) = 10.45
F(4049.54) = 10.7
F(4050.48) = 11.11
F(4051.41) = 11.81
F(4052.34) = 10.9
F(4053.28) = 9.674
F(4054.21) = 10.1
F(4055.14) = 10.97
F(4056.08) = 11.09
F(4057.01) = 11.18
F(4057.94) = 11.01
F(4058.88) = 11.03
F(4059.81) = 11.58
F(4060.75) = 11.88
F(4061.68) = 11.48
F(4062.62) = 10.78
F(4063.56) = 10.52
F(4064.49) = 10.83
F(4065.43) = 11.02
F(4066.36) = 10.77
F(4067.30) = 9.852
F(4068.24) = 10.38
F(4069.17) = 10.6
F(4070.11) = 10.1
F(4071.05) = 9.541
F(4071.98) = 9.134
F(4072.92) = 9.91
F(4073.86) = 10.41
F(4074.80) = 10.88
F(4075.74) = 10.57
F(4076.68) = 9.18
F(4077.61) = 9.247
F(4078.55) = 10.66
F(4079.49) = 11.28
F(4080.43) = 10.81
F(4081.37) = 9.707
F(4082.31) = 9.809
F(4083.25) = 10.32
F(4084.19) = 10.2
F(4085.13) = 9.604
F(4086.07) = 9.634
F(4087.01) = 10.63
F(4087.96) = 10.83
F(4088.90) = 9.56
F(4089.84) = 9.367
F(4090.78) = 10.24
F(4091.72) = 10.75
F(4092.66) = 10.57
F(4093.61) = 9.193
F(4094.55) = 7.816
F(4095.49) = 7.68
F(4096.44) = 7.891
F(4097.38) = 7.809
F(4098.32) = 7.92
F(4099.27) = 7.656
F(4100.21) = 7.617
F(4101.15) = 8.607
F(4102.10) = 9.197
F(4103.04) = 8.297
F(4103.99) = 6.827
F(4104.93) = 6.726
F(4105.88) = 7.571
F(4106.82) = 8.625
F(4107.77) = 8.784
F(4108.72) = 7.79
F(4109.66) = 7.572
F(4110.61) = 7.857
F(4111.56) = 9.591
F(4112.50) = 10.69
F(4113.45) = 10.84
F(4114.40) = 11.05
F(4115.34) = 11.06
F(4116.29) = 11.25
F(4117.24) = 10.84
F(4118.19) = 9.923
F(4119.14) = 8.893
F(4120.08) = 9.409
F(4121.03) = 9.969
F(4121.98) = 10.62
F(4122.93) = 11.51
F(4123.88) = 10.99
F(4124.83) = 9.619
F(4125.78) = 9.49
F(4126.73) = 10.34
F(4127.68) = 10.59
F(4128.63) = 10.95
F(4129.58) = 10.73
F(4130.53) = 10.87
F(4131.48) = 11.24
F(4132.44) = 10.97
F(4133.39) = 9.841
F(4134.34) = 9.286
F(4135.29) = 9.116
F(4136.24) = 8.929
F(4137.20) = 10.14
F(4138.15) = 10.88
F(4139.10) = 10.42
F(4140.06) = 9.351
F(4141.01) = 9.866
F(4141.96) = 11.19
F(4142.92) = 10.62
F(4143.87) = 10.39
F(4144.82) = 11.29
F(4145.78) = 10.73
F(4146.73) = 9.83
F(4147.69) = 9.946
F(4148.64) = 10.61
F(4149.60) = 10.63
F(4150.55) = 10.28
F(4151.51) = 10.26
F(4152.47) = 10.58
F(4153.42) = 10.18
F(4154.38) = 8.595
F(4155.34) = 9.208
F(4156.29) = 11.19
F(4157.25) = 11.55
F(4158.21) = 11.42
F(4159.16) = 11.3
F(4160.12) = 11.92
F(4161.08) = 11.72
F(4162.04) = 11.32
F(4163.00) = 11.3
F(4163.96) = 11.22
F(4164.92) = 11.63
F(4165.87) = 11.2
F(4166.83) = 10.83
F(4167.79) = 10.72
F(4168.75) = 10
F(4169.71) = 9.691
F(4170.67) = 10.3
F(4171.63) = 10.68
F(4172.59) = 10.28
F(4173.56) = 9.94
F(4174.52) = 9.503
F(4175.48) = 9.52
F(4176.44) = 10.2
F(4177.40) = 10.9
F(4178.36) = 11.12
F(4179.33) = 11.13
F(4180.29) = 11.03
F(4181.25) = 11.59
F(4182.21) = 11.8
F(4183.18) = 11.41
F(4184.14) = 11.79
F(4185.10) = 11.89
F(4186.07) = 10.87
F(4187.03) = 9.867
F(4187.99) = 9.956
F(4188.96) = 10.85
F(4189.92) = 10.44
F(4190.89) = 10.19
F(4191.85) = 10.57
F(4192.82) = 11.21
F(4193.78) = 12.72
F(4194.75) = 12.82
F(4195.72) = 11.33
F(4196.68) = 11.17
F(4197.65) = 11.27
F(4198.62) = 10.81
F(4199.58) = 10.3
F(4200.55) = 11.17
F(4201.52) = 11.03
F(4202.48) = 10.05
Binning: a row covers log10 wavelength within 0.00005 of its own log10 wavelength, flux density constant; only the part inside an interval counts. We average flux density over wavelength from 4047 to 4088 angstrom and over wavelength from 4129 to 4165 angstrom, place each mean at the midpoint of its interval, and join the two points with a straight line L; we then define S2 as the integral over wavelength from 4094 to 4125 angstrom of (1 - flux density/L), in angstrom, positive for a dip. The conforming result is 4.3 angstrom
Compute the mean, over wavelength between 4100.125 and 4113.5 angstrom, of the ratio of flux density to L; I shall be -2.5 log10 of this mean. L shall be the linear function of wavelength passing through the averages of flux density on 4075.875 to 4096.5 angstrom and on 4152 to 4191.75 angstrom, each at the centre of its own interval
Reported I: 0.20 mag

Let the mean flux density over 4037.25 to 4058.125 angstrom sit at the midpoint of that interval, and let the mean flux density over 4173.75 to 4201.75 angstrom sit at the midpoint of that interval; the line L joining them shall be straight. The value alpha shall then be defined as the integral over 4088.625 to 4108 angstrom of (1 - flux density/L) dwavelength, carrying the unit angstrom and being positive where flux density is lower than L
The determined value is 4.1 angstrom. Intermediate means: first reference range 10.6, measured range 8.5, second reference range 11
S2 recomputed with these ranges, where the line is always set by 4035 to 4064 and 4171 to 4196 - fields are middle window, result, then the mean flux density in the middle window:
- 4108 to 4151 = 2.6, 10.2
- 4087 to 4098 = 1.5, 9.29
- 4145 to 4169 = 0.3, 10.7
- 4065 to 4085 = 1.0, 10.2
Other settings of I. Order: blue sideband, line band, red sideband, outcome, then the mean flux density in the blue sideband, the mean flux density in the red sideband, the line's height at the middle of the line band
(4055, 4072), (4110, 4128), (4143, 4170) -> 0.05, 10.8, 10.7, 10.7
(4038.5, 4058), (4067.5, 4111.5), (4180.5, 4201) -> 0.17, 10.7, 11.1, 10.8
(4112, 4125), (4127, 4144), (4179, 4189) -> 0.04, 10.5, 11.1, 10.7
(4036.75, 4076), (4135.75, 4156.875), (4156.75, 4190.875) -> 0.06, 10.6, 10.9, 10.8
